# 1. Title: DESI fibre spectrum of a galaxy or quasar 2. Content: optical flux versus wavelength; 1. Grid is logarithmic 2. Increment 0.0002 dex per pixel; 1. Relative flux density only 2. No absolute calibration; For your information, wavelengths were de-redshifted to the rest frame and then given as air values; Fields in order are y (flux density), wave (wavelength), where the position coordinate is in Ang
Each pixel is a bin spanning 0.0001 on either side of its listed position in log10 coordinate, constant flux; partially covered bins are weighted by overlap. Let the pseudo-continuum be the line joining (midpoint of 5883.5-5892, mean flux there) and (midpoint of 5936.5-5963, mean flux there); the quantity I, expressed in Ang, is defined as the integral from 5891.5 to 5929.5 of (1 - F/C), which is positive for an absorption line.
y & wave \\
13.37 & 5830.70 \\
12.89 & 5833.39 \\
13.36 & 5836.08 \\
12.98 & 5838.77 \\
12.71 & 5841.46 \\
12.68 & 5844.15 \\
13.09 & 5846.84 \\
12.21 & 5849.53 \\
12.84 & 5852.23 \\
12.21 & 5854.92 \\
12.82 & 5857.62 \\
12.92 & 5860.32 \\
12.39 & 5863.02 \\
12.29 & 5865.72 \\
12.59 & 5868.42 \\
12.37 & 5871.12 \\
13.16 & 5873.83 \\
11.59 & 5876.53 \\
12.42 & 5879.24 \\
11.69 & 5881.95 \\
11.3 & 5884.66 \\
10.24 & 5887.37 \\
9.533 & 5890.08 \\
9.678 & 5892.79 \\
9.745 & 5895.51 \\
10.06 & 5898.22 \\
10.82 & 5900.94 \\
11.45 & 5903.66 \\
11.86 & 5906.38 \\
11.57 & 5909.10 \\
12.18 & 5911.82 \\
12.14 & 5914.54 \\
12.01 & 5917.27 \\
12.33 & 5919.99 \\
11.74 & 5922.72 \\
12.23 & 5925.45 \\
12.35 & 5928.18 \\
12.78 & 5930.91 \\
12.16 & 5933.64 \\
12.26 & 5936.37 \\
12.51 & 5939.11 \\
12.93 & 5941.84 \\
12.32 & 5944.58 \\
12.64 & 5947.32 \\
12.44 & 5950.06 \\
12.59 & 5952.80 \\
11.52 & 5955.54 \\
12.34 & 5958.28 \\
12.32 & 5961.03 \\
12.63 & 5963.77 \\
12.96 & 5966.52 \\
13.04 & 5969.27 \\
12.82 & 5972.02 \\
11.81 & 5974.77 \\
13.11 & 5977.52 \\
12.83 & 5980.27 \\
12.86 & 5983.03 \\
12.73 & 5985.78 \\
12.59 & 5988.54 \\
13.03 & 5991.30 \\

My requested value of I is -1.2 Ang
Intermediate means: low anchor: 10.3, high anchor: 12.4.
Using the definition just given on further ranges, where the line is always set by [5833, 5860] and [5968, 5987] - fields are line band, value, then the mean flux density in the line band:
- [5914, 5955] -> 1.3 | 12.3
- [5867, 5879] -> 0.3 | 12.4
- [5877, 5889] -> 1.3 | 11.4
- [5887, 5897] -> 2.4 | 9.76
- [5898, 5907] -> 1.2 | 11.1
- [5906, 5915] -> 0.6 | 11.9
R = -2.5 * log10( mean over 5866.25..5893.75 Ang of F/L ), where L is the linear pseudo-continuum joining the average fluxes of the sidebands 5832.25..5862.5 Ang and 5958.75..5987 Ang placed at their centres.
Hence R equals 0.11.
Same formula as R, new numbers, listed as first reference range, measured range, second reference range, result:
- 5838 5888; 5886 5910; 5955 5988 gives 0.181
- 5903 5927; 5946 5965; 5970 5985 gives 0.008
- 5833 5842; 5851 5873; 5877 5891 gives -0.049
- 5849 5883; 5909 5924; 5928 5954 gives 0.040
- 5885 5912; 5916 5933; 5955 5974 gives -0.076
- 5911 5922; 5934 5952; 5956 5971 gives -0.009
